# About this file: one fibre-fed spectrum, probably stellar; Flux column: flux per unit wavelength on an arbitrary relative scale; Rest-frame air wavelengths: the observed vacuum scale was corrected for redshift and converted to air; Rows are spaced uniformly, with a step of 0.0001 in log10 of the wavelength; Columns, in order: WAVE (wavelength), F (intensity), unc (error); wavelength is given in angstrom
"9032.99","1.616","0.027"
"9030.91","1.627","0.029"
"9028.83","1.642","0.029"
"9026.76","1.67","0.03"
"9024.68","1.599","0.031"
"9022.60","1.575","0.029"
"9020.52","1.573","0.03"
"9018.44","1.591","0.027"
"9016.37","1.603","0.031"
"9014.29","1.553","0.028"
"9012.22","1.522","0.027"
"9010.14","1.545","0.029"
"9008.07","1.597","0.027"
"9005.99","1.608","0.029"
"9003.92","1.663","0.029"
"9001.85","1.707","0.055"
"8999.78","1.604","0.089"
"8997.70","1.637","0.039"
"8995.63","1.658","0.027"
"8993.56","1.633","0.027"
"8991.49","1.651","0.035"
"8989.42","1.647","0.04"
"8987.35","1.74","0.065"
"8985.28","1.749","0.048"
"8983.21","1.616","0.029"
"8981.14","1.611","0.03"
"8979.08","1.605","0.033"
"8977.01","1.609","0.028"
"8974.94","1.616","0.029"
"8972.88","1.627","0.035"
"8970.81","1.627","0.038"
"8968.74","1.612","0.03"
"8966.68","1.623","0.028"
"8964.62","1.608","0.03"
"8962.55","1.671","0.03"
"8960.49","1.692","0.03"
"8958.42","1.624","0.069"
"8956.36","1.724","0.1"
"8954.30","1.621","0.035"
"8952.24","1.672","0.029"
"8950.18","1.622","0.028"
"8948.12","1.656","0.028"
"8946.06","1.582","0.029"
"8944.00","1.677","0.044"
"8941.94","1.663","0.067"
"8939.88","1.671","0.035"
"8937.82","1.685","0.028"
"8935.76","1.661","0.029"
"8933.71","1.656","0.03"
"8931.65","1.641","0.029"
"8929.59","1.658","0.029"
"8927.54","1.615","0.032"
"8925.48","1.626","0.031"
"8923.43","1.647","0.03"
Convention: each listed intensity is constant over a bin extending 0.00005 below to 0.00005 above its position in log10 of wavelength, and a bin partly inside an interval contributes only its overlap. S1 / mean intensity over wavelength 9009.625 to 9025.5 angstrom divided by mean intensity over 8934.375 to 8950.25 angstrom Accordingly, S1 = 0.9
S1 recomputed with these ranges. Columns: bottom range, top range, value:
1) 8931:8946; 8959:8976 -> 0.98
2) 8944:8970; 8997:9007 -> 1.00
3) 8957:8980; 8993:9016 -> 0.99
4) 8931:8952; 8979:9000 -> 1.00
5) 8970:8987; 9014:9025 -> 0.97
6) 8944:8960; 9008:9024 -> 0.95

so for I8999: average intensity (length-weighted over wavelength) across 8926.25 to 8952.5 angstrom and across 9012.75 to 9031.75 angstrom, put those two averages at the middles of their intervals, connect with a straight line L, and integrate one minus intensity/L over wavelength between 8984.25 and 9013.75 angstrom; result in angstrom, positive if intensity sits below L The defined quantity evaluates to -0.4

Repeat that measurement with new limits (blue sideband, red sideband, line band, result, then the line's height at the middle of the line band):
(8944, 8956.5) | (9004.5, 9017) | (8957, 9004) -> -1.1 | 1.61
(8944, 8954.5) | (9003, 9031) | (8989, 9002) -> -0.3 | 1.61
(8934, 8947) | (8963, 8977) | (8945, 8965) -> -0.1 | 1.64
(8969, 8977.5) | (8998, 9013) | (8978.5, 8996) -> -0.5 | 1.61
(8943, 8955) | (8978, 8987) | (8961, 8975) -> 0.1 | 1.65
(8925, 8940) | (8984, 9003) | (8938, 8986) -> 0.5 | 1.66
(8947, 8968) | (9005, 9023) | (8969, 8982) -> 0.1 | 1.63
